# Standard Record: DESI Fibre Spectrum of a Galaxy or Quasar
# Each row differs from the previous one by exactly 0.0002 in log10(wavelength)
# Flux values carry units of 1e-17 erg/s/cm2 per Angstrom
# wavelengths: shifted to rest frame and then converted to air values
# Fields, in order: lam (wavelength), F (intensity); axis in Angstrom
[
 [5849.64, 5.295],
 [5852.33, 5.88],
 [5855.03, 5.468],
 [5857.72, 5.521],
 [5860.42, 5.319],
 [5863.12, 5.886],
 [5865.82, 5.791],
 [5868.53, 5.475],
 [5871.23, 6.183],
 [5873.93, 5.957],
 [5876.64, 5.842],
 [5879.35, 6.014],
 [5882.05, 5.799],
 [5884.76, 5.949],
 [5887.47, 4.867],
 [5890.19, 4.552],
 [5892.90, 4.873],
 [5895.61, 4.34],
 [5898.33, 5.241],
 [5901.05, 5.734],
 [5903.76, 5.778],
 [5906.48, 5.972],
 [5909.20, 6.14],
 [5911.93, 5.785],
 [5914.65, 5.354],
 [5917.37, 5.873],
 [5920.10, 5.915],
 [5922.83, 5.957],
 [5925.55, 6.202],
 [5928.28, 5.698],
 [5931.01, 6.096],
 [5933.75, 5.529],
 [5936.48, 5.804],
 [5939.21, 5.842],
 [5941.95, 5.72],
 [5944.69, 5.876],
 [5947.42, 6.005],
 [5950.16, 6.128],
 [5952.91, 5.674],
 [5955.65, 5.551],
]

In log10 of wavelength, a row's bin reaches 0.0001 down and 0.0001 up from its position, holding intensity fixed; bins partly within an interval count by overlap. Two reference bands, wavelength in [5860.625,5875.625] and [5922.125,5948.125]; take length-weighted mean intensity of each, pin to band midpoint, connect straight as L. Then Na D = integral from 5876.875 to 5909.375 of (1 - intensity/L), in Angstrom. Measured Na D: 2.28 Angstrom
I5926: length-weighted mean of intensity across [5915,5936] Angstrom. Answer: 5.87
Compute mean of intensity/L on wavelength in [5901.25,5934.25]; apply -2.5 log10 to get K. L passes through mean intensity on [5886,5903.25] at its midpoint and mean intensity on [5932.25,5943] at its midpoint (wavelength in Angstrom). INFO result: -0.09 mag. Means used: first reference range 4.98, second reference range 5.73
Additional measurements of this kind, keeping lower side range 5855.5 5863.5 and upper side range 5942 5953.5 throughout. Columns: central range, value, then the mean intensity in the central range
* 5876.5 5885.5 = -0.05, 5.91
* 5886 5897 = 0.21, 4.67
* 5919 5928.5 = -0.03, 5.98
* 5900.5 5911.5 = -0.03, 5.91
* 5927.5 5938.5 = 0.01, 5.79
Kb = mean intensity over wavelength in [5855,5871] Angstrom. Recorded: 5.63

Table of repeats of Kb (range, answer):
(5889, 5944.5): 5.63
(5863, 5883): 5.87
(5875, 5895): 5.38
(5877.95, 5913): 5.46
